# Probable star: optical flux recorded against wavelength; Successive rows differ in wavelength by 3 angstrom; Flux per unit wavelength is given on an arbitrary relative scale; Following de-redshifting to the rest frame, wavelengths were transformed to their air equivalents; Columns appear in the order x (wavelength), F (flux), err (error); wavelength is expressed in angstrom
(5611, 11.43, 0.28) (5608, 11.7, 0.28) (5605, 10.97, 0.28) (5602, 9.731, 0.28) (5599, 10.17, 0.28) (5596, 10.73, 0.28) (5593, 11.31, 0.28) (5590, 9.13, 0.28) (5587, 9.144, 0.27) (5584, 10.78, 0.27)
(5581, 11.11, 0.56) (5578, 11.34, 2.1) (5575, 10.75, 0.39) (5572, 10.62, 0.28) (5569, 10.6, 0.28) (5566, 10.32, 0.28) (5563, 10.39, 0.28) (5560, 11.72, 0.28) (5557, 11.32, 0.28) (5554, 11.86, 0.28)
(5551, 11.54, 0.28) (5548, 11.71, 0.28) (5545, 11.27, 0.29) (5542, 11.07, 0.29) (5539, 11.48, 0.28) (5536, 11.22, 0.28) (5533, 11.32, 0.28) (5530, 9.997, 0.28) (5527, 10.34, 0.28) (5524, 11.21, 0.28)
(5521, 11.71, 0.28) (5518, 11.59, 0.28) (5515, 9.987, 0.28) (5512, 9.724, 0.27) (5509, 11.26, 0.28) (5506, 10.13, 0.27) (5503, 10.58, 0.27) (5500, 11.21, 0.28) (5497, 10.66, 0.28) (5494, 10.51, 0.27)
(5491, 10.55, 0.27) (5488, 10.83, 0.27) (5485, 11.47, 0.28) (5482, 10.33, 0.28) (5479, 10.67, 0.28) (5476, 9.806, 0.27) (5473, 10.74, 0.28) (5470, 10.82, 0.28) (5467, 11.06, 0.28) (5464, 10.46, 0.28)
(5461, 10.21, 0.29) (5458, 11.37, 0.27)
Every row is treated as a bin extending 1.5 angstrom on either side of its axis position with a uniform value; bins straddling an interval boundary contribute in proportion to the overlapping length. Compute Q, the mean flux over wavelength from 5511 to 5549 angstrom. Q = 11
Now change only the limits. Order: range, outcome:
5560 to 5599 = 10.6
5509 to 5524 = 10.8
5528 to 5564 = 11.2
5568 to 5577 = 10.7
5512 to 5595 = 10.9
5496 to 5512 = 10.7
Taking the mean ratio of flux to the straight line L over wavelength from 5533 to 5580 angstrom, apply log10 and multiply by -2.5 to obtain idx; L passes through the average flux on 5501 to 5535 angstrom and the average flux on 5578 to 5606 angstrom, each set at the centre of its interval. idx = -0.06 mag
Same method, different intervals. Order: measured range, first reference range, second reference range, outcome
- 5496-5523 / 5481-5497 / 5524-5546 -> 0.01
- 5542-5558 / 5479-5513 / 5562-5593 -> -0.10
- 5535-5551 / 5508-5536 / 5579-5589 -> -0.07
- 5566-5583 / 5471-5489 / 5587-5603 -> -0.06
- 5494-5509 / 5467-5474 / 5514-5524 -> 0.04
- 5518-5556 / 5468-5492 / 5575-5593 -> -0.07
